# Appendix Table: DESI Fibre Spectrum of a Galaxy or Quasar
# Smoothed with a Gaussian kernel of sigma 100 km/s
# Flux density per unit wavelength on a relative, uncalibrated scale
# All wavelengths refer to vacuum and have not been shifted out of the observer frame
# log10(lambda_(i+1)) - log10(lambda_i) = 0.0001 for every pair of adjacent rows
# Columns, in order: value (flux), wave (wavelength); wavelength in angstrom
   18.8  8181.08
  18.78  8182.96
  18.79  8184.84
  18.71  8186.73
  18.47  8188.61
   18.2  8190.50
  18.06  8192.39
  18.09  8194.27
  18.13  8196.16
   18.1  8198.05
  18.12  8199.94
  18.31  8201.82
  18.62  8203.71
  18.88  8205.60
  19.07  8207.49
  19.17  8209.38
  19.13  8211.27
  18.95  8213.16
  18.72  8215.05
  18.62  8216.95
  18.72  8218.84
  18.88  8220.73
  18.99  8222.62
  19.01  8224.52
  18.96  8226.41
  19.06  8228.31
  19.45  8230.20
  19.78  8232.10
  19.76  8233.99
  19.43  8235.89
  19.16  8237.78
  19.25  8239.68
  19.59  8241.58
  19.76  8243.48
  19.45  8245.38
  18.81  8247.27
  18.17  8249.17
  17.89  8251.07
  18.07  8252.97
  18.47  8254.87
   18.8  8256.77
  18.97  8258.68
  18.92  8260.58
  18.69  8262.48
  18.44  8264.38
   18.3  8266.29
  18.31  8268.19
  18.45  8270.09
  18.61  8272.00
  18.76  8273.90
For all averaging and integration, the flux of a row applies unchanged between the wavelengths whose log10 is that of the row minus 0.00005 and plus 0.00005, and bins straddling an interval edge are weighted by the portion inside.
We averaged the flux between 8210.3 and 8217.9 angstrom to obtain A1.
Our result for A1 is 18.8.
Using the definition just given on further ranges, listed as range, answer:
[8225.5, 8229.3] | 19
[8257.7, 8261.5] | 18.9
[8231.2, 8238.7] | 19.6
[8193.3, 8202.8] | 18.2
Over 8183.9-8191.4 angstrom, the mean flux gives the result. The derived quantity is 18.5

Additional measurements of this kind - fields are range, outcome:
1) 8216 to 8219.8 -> 18.7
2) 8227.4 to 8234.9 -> 19.5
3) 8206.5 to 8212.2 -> 19.1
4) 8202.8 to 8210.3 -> 18.9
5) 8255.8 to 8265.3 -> 18.8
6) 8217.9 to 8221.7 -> 18.8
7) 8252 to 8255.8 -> 18.3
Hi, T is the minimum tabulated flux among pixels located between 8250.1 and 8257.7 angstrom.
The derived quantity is 17.89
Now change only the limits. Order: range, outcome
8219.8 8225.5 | 18.88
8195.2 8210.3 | 18.1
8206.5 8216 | 18.72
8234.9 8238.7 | 19.16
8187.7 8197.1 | 18.06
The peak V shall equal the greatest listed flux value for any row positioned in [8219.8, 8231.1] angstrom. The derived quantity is 19.45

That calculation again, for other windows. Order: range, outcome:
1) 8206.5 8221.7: 19.17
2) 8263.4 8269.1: 18.44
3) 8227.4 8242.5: 19.78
